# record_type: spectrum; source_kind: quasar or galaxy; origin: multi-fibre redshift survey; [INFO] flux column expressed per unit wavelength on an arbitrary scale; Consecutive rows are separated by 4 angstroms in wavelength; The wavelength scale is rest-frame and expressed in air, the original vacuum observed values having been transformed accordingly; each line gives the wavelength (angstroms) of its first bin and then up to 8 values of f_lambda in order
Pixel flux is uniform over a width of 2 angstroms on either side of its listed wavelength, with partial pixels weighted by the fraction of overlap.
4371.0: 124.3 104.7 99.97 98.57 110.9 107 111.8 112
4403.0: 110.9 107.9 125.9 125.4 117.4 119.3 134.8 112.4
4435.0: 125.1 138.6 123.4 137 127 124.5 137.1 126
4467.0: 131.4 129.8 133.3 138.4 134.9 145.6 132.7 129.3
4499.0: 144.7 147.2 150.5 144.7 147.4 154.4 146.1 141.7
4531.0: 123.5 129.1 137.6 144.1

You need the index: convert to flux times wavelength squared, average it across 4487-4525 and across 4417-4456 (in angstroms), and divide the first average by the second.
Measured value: 1.18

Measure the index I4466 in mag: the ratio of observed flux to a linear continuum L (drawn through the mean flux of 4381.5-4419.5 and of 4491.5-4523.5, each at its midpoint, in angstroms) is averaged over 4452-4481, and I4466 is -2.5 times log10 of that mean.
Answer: 0.010 mag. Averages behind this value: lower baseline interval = 113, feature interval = 131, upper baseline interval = 145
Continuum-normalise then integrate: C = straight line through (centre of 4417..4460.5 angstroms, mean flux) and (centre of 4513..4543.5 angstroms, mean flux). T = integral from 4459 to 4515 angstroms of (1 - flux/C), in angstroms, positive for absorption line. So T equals -1.56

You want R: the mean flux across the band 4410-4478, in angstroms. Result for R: 128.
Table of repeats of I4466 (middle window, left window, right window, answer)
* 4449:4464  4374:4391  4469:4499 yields -0.02 mag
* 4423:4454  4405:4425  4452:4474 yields -0.03 mag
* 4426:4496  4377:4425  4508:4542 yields -0.04 mag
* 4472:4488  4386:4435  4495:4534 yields -0.02 mag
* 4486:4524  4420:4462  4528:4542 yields -0.11 mag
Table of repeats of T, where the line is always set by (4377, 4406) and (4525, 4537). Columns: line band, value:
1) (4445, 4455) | -1.1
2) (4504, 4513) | -1.4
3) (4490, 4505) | -1.6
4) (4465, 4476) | -0.9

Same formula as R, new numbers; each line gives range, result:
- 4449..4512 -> 136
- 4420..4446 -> 126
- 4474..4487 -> 137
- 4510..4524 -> 149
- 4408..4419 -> 123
